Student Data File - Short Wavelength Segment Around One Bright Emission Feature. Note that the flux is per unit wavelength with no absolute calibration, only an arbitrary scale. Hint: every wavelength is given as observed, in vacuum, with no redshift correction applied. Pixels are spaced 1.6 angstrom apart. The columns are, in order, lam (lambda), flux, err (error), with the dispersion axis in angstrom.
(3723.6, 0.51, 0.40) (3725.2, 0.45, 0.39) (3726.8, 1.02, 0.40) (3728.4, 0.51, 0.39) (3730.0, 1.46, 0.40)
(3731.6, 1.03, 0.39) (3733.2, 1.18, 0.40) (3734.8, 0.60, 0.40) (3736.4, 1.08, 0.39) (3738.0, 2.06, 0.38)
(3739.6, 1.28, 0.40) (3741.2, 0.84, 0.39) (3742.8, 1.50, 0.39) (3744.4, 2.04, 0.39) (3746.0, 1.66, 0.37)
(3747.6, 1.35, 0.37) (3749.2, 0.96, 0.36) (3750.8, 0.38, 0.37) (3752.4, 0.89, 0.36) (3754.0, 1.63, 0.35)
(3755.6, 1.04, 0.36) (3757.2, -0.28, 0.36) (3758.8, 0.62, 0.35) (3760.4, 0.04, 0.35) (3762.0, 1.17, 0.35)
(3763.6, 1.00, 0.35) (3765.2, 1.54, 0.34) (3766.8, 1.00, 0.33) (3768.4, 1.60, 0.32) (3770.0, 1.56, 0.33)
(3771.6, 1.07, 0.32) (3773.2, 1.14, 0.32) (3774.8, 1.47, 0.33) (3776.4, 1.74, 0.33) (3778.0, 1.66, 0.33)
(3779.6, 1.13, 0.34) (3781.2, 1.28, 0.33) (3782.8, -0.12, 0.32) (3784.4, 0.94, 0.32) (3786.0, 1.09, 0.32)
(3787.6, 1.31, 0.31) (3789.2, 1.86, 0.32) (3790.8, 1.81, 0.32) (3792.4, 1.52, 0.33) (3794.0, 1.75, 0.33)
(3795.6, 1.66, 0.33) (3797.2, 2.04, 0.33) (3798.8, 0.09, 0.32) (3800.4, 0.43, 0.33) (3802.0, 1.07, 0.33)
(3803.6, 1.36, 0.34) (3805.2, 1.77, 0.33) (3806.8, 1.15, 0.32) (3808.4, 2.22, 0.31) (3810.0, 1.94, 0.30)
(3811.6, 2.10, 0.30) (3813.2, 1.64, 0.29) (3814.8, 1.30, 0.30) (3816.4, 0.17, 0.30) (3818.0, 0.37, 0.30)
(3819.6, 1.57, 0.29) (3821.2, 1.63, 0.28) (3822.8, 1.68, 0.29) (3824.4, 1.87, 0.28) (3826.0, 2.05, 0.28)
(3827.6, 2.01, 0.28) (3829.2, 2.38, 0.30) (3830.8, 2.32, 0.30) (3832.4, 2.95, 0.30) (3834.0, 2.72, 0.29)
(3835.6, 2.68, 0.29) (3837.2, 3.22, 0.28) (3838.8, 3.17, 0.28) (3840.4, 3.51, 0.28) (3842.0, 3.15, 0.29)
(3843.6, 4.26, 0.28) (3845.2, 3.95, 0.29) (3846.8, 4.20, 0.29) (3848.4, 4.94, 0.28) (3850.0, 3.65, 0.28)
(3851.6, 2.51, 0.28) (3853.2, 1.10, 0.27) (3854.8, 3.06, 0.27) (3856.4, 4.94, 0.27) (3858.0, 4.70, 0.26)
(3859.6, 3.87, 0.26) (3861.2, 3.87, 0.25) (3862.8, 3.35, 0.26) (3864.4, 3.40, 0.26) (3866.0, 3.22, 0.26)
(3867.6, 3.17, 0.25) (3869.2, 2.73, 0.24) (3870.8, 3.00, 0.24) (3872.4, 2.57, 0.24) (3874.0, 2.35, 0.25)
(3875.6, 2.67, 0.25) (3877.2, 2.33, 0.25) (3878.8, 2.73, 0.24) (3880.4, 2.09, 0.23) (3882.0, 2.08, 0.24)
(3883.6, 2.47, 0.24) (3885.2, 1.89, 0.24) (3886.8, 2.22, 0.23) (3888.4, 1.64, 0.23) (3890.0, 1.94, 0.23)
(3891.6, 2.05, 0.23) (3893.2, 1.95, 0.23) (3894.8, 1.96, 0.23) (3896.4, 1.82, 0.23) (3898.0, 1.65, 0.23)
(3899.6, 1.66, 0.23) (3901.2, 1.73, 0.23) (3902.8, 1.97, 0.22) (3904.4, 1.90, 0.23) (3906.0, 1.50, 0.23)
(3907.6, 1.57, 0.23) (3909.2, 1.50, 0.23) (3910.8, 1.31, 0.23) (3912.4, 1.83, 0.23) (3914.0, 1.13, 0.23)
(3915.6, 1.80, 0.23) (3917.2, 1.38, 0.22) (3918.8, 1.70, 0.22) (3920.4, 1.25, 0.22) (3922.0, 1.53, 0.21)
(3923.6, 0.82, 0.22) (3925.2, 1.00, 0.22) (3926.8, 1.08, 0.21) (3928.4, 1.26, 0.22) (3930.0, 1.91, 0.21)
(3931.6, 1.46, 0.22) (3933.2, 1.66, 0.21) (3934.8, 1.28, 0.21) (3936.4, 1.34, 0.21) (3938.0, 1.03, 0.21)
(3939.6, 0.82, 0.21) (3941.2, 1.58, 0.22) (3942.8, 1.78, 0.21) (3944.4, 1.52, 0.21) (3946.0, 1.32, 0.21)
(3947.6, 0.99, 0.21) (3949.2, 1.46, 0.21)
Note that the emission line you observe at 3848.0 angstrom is Ly-alpha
